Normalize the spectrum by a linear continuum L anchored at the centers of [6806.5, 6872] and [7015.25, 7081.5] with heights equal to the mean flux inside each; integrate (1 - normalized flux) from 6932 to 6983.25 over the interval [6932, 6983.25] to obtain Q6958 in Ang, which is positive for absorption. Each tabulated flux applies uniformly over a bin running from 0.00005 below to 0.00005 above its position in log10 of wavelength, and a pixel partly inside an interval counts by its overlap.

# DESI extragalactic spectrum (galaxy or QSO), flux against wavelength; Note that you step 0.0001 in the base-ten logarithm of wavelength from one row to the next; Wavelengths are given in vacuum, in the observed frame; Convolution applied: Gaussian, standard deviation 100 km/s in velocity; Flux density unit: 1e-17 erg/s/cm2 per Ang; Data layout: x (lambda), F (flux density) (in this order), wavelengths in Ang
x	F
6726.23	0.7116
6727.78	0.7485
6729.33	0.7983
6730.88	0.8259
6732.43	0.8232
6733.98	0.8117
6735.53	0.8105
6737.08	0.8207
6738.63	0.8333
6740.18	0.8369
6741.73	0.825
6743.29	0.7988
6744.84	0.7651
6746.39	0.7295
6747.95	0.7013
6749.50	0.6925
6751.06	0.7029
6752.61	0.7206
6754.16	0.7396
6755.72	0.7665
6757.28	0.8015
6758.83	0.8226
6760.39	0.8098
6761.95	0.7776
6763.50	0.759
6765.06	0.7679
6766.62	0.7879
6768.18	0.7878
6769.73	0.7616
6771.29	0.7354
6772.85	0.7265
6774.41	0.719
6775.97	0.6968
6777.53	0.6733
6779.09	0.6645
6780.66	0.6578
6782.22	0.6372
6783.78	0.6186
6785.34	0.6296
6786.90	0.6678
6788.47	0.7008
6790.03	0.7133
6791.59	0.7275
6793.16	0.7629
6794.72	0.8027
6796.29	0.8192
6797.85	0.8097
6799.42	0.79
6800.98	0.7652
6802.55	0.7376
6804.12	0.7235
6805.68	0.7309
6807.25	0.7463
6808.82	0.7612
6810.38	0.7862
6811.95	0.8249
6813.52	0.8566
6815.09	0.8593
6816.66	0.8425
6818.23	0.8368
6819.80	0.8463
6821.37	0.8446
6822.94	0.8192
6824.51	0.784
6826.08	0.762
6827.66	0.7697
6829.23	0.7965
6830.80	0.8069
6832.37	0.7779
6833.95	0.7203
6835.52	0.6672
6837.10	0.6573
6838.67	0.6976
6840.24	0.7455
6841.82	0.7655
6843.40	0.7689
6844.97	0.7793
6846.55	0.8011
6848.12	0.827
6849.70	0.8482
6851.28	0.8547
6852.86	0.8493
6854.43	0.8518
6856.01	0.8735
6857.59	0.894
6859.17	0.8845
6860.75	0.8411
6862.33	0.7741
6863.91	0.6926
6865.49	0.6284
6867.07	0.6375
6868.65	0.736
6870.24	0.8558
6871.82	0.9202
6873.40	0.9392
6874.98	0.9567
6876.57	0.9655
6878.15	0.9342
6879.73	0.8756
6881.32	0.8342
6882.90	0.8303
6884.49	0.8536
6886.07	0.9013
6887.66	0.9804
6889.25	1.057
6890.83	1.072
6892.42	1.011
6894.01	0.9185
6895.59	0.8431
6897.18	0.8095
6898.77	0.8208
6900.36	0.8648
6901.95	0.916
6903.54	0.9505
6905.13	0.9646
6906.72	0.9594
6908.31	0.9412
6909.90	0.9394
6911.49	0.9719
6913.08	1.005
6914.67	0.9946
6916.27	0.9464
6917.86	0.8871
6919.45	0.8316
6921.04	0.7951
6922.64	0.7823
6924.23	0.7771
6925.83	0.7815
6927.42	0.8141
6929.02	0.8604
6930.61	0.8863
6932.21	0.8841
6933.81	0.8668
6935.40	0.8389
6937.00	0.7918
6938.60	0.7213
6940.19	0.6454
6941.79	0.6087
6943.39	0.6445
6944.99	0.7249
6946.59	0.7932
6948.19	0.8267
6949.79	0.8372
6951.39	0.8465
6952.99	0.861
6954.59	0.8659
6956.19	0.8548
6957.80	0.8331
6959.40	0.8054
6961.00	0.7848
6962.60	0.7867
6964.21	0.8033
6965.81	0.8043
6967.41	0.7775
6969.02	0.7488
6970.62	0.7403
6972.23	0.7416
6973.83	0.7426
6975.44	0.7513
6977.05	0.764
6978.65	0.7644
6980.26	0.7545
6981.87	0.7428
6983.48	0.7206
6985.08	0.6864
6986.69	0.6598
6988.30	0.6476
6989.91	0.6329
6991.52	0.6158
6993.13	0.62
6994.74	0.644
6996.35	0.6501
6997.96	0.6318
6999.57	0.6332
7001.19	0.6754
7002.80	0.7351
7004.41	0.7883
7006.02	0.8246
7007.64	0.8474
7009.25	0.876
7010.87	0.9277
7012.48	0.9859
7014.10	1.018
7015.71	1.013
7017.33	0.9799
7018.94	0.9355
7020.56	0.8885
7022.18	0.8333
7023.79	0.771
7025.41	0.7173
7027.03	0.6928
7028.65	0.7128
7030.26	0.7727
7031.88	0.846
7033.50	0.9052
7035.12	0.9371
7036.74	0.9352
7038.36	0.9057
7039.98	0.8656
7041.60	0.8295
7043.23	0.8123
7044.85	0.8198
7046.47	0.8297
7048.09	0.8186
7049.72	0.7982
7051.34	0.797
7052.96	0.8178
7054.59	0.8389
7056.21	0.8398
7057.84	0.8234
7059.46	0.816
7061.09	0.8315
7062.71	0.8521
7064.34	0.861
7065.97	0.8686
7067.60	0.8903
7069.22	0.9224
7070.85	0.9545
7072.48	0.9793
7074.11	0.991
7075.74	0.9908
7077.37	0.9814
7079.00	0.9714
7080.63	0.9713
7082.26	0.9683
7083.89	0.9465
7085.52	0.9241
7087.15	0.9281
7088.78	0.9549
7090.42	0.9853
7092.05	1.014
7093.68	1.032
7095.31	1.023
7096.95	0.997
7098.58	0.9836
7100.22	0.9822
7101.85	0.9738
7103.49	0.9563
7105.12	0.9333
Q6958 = 3.5 Ang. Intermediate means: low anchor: 0.791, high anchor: 0.868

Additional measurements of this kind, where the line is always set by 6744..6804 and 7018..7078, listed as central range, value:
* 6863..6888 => -2.0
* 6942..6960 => 0.3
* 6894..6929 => -3.9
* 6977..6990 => 1.9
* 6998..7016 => 0.1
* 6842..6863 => -1.7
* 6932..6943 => 0.7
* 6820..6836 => -0.4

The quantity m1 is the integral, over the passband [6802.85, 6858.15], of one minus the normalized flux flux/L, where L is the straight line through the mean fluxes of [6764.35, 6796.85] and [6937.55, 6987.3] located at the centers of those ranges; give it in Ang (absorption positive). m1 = -4.83 Ang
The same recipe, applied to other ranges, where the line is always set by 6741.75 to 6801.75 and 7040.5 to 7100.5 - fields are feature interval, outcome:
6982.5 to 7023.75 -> 4.4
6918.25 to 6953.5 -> 1.7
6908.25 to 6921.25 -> -1.7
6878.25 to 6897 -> -2.7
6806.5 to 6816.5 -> -0.6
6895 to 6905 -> -0.8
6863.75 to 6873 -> 0.4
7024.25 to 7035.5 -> 1.2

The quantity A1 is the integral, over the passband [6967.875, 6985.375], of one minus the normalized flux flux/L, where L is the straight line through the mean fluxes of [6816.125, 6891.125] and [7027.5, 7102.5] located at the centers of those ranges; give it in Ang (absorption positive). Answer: 2.5 Ang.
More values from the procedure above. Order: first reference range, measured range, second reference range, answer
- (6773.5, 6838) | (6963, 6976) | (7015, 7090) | 1.1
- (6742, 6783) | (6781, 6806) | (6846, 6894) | 1.6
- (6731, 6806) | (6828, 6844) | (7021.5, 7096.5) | 0.8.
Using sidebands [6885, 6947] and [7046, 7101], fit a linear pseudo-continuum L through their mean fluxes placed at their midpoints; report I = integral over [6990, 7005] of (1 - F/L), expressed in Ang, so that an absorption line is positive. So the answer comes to 3.9 Ang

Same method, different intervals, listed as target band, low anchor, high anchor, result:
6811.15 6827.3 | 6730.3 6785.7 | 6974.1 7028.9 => -1.5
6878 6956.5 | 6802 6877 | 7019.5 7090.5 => -3.8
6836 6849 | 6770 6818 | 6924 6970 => 0.1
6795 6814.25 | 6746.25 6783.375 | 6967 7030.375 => -1.0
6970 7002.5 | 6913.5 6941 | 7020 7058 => 5.4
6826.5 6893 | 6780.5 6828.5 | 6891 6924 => 0.9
